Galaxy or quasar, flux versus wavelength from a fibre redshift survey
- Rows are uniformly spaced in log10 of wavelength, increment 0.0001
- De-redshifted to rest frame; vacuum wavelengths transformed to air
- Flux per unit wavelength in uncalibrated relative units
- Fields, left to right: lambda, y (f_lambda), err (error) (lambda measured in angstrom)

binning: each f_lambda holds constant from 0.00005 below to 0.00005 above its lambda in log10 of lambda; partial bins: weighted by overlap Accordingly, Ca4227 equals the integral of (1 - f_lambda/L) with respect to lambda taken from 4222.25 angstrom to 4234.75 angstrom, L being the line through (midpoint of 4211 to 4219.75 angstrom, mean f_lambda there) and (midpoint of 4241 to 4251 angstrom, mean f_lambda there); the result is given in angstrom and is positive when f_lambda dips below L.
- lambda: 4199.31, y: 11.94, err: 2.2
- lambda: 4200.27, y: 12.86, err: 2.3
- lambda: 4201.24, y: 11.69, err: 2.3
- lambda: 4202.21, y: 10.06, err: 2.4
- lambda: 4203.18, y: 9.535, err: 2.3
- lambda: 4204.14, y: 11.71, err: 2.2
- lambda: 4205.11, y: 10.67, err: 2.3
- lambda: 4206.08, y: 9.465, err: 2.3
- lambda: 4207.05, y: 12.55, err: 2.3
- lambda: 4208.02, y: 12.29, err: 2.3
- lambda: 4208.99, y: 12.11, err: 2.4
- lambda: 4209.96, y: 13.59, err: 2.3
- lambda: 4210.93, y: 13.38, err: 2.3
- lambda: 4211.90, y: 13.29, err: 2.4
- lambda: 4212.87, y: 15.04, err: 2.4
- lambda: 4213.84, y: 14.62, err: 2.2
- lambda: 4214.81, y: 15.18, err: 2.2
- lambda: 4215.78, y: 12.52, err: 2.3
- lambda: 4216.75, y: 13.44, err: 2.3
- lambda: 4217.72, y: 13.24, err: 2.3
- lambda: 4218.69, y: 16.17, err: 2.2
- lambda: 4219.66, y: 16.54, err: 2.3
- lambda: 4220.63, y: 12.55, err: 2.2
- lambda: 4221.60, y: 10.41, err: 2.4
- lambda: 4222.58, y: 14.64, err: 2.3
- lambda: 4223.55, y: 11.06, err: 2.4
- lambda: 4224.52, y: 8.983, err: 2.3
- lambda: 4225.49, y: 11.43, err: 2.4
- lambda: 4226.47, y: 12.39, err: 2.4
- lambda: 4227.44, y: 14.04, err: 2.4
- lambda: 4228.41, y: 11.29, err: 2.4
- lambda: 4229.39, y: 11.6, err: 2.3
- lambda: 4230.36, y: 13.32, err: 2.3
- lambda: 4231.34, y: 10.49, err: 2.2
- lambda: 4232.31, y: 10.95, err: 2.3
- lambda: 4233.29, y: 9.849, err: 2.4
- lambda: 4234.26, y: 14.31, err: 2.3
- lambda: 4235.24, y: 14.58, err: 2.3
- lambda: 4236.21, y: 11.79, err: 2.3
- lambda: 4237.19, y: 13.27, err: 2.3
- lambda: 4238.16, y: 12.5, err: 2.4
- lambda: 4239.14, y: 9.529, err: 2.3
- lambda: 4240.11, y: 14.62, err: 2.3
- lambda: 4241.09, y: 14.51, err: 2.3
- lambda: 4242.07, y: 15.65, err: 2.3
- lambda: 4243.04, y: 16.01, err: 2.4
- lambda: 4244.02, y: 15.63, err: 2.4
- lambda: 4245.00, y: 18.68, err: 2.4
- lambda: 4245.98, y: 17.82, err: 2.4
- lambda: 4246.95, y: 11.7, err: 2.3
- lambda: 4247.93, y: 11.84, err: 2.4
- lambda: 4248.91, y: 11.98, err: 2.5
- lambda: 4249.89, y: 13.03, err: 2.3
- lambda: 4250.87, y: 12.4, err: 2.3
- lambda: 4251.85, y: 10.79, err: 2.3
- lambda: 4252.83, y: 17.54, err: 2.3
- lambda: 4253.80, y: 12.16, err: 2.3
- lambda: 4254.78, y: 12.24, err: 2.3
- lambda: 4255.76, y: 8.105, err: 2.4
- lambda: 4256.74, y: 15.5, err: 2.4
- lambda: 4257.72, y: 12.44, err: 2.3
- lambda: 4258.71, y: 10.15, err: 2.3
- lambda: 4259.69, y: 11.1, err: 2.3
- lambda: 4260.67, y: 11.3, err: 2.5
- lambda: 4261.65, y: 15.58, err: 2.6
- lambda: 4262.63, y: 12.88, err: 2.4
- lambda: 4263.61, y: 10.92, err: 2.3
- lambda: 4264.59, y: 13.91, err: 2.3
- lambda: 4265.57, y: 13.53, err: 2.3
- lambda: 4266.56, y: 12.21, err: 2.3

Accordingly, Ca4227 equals 2.2 angstrom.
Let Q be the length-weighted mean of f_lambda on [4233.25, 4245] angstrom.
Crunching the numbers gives 13.9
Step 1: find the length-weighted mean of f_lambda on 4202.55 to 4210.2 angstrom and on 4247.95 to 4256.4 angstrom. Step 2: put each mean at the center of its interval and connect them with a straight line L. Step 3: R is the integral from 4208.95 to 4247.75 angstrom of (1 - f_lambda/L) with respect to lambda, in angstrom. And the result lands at -4.9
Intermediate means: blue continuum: 11.4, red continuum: 12.3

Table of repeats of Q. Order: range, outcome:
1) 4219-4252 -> 13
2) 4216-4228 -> 12.9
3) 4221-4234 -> 11.6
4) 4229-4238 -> 12.3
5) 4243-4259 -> 13.4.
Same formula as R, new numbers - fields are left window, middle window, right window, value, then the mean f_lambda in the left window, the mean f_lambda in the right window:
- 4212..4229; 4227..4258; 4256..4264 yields -1.1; 13.1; 12.4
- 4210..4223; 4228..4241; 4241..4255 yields 1.7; 13.9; 14.2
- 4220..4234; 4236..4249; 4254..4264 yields -2.4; 11.7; 12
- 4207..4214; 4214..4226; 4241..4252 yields 0.5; 13.3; 14.3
